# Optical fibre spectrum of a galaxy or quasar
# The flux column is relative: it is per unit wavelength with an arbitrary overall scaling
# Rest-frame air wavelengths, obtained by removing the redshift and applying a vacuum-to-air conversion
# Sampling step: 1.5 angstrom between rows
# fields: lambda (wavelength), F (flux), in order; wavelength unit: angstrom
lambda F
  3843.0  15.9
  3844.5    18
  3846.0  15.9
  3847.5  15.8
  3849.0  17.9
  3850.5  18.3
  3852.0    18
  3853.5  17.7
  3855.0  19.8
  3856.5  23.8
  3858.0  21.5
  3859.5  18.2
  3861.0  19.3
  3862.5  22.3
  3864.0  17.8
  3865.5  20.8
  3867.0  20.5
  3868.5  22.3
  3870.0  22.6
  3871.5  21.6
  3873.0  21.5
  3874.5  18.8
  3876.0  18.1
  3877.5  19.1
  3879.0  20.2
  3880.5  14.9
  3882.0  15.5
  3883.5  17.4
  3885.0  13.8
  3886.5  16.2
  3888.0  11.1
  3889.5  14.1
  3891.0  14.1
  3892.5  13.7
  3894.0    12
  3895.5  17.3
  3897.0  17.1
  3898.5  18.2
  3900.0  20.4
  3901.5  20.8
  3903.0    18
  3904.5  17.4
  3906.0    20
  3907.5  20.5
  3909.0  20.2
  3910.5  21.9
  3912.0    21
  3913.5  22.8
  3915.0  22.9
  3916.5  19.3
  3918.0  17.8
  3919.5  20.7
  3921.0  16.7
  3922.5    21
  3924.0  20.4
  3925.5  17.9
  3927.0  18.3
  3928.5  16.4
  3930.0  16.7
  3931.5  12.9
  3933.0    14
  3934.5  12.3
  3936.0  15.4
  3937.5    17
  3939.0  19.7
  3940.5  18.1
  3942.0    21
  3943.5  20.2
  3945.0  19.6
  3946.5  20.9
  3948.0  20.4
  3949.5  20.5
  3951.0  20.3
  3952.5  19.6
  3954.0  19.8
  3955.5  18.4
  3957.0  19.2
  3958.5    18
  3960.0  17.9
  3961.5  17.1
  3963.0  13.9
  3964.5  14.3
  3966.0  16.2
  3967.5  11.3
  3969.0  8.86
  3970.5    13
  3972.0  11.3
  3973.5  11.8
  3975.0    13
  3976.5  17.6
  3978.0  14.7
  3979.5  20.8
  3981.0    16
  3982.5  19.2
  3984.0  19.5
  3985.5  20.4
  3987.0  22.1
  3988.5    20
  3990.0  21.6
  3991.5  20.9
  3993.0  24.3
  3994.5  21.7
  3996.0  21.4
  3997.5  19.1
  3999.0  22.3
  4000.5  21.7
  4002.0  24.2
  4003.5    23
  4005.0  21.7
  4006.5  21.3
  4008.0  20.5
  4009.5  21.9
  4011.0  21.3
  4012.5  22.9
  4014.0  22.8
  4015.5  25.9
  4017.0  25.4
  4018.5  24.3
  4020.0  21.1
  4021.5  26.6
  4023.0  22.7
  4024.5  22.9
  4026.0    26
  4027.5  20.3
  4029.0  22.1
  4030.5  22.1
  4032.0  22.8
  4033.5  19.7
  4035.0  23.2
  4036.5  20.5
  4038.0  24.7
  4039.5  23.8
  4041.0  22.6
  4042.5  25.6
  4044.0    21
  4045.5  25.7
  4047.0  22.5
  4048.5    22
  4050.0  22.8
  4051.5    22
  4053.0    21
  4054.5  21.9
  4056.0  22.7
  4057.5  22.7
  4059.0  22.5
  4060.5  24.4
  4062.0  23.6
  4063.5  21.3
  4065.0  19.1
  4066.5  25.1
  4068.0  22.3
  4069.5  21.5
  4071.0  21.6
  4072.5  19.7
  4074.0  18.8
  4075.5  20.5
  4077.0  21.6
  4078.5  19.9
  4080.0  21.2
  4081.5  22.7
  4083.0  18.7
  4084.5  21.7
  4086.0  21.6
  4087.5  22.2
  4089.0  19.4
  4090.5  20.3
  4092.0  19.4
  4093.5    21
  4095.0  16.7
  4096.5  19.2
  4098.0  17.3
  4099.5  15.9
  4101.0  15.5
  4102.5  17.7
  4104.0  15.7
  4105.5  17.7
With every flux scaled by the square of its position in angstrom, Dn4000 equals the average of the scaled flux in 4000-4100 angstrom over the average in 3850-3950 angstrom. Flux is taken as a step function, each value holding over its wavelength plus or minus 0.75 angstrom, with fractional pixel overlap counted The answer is 1.3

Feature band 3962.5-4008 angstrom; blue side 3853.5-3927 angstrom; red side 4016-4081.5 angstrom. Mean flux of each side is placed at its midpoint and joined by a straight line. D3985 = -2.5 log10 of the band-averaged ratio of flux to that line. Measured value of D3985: 0.151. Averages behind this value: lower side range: 18.8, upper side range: 22.4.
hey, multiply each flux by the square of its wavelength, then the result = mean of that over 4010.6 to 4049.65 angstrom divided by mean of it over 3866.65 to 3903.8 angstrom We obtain 1.4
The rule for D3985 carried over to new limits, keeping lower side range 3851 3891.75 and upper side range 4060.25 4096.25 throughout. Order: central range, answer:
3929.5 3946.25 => 0.13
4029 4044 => -0.11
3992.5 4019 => -0.12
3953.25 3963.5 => 0.10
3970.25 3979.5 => 0.36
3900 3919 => -0.07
